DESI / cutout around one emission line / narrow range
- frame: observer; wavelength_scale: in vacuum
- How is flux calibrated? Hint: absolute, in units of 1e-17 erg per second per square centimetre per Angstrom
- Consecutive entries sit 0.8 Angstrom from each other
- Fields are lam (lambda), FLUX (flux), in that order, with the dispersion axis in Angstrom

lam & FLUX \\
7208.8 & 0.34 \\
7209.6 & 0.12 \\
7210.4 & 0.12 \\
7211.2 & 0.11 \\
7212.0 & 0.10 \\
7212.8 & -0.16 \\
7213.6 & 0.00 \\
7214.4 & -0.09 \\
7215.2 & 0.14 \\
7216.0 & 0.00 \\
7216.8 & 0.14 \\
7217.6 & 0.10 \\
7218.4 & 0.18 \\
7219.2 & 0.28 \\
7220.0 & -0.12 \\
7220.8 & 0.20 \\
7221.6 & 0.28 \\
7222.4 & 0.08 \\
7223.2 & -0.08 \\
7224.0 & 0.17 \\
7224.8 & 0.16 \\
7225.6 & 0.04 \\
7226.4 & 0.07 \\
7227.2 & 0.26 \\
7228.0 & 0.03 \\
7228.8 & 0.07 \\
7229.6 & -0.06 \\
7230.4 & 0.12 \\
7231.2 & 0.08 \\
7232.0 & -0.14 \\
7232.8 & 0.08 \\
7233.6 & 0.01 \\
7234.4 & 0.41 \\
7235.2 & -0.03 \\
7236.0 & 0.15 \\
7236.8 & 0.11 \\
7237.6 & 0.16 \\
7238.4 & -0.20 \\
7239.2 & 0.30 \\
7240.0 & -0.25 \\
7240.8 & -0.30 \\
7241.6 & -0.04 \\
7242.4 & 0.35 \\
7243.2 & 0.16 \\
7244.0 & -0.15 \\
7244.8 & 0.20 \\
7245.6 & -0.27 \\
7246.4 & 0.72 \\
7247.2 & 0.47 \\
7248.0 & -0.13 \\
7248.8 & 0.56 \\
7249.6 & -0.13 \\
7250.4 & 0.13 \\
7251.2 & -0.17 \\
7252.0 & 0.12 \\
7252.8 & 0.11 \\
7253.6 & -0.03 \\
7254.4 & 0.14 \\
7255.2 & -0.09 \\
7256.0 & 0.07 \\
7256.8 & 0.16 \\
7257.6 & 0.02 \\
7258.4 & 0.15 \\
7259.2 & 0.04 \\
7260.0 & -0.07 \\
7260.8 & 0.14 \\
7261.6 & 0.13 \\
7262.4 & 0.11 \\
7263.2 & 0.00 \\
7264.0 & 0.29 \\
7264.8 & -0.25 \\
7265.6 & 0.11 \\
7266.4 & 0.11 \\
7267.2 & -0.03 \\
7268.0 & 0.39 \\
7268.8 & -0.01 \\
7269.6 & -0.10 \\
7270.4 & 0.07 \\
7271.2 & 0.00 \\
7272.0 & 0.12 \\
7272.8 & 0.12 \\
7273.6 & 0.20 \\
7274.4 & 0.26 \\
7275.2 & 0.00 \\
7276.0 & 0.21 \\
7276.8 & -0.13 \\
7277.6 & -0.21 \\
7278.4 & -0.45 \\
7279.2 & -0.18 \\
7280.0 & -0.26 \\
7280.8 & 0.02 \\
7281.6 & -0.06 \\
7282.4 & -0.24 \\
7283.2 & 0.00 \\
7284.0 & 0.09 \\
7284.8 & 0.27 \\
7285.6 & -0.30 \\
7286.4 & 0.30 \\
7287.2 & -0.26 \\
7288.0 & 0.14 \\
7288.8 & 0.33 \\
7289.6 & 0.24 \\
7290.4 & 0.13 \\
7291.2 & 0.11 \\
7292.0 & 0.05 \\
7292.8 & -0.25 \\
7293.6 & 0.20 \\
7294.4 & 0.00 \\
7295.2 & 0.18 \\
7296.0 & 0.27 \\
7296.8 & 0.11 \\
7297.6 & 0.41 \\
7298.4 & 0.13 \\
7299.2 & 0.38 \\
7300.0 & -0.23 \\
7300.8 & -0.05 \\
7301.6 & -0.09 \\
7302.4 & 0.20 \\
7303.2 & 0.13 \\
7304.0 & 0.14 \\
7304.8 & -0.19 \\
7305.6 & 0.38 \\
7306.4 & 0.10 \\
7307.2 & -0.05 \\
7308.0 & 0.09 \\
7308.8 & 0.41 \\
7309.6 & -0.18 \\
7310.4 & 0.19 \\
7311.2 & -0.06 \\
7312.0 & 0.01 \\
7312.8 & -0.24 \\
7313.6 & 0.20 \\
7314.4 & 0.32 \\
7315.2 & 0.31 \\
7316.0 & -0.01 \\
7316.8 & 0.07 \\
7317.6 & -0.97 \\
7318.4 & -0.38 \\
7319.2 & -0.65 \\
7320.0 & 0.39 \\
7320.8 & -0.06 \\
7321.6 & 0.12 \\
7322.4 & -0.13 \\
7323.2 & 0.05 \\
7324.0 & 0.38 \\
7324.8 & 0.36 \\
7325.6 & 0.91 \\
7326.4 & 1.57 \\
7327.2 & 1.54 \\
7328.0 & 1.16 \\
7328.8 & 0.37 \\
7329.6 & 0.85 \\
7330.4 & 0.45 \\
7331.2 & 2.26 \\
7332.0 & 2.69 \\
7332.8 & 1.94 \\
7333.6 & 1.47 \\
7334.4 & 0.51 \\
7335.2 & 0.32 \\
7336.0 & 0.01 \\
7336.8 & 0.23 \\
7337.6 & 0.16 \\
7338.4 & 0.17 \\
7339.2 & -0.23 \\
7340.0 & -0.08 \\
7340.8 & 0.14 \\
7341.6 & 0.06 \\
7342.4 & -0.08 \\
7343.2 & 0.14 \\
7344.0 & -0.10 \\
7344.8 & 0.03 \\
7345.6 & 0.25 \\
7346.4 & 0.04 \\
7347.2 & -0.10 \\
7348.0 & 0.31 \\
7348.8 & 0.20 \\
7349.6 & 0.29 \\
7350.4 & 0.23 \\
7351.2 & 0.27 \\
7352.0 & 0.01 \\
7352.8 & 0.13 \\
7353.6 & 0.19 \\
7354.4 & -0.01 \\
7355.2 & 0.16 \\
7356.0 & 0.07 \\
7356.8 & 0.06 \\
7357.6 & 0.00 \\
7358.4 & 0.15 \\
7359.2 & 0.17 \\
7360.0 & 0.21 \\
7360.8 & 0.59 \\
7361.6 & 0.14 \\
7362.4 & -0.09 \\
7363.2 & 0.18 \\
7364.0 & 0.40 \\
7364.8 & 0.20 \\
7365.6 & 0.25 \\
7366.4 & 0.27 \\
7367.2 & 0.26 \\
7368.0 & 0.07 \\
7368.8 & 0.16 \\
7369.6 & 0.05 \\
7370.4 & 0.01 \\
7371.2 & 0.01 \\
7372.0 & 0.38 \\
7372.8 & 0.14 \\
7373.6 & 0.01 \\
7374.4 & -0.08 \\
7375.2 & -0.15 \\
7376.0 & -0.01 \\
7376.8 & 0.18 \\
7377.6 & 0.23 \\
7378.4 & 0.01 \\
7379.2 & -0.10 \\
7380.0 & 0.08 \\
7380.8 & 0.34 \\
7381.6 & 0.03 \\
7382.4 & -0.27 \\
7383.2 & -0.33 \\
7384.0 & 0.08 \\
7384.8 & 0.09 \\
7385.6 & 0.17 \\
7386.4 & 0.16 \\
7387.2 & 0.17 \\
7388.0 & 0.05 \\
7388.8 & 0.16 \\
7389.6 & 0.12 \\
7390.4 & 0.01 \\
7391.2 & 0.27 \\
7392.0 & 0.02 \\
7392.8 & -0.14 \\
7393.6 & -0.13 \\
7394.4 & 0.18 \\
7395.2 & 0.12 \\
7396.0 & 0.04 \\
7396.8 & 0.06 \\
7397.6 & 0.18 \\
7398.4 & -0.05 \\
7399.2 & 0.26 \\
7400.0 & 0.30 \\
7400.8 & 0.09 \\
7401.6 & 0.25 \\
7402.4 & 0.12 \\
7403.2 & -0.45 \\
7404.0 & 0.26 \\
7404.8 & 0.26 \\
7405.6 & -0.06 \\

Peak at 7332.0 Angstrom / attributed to [O II] 3727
